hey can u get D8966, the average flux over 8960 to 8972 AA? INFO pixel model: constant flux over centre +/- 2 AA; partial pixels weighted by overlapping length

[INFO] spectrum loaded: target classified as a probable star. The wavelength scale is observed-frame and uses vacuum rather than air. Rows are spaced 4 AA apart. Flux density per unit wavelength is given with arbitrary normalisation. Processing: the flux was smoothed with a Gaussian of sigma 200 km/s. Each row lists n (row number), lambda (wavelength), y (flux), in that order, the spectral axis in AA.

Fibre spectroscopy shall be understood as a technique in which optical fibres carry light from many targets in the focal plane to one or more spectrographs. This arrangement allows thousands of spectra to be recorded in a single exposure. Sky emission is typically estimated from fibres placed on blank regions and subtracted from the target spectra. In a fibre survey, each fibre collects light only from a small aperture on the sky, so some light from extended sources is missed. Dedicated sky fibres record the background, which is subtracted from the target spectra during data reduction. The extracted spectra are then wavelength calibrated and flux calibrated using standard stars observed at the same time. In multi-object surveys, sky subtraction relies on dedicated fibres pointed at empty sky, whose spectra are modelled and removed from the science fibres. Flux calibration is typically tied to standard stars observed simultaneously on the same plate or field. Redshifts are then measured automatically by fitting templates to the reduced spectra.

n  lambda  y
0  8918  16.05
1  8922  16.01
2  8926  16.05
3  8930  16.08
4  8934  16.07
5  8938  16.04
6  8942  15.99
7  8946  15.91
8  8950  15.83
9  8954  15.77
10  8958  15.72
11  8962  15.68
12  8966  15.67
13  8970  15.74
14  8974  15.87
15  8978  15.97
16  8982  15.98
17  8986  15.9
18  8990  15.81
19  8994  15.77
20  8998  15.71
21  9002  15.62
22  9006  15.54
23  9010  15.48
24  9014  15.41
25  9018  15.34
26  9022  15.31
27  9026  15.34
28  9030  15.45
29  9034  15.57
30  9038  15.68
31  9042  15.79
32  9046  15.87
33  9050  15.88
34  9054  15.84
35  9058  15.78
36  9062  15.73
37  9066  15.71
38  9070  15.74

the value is 15.7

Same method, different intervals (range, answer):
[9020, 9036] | 15.4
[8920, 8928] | 16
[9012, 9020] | 15.4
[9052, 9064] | 15.8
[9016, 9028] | 15.3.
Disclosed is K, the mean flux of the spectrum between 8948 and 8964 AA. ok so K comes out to 15.8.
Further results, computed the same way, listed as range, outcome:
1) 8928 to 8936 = 16.1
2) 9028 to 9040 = 15.6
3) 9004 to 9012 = 15.5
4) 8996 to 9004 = 15.7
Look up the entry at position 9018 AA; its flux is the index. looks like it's 15.34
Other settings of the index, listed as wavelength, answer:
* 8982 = 15.98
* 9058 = 15.78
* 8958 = 15.72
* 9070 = 15.74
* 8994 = 15.77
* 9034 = 15.57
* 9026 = 15.34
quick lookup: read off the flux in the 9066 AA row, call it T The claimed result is 15.71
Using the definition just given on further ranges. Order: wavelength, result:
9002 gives 15.62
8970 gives 15.74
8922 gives 16.01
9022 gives 15.31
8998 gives 15.71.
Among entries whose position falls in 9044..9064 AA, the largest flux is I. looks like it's 15.88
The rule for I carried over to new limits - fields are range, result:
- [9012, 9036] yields 15.57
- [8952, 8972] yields 15.77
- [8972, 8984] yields 15.98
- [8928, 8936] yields 16.08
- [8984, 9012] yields 15.9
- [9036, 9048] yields 15.87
